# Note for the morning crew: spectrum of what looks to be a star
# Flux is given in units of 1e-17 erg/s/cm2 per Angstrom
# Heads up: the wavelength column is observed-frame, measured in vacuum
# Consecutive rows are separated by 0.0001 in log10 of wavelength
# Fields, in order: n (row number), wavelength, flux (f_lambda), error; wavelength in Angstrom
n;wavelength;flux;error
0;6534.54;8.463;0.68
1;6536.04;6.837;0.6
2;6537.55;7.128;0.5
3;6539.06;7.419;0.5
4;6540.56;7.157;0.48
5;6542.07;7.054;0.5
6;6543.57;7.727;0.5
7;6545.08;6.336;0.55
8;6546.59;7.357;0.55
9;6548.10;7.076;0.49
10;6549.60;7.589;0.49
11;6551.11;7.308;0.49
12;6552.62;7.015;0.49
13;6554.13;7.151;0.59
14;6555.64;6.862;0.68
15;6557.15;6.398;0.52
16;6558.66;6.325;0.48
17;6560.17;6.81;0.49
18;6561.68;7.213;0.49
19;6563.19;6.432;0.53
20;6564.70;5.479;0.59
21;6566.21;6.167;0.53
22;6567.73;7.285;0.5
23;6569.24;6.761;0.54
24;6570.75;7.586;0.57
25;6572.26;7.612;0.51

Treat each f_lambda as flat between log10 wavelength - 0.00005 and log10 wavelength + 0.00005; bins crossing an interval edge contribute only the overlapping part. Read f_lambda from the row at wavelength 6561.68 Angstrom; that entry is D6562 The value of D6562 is 7.213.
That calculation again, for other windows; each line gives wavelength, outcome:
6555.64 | 6.862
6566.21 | 6.167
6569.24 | 6.761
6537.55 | 7.128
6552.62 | 7.015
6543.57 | 7.727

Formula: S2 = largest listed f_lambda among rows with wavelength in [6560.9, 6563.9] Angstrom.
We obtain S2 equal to 7.213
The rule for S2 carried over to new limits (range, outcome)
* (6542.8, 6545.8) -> 7.727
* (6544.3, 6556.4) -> 7.589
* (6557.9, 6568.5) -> 7.285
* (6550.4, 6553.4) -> 7.308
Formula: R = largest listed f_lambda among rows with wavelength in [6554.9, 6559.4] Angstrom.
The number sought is 6.862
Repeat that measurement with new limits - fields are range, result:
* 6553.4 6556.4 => 7.151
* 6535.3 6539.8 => 7.419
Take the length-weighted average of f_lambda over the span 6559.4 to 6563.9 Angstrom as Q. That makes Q 6.82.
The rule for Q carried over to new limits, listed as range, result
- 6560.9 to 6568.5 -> 6.52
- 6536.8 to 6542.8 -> 7.19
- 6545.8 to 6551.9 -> 7.32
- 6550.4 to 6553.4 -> 7.15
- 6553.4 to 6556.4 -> 7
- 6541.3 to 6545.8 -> 7.04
